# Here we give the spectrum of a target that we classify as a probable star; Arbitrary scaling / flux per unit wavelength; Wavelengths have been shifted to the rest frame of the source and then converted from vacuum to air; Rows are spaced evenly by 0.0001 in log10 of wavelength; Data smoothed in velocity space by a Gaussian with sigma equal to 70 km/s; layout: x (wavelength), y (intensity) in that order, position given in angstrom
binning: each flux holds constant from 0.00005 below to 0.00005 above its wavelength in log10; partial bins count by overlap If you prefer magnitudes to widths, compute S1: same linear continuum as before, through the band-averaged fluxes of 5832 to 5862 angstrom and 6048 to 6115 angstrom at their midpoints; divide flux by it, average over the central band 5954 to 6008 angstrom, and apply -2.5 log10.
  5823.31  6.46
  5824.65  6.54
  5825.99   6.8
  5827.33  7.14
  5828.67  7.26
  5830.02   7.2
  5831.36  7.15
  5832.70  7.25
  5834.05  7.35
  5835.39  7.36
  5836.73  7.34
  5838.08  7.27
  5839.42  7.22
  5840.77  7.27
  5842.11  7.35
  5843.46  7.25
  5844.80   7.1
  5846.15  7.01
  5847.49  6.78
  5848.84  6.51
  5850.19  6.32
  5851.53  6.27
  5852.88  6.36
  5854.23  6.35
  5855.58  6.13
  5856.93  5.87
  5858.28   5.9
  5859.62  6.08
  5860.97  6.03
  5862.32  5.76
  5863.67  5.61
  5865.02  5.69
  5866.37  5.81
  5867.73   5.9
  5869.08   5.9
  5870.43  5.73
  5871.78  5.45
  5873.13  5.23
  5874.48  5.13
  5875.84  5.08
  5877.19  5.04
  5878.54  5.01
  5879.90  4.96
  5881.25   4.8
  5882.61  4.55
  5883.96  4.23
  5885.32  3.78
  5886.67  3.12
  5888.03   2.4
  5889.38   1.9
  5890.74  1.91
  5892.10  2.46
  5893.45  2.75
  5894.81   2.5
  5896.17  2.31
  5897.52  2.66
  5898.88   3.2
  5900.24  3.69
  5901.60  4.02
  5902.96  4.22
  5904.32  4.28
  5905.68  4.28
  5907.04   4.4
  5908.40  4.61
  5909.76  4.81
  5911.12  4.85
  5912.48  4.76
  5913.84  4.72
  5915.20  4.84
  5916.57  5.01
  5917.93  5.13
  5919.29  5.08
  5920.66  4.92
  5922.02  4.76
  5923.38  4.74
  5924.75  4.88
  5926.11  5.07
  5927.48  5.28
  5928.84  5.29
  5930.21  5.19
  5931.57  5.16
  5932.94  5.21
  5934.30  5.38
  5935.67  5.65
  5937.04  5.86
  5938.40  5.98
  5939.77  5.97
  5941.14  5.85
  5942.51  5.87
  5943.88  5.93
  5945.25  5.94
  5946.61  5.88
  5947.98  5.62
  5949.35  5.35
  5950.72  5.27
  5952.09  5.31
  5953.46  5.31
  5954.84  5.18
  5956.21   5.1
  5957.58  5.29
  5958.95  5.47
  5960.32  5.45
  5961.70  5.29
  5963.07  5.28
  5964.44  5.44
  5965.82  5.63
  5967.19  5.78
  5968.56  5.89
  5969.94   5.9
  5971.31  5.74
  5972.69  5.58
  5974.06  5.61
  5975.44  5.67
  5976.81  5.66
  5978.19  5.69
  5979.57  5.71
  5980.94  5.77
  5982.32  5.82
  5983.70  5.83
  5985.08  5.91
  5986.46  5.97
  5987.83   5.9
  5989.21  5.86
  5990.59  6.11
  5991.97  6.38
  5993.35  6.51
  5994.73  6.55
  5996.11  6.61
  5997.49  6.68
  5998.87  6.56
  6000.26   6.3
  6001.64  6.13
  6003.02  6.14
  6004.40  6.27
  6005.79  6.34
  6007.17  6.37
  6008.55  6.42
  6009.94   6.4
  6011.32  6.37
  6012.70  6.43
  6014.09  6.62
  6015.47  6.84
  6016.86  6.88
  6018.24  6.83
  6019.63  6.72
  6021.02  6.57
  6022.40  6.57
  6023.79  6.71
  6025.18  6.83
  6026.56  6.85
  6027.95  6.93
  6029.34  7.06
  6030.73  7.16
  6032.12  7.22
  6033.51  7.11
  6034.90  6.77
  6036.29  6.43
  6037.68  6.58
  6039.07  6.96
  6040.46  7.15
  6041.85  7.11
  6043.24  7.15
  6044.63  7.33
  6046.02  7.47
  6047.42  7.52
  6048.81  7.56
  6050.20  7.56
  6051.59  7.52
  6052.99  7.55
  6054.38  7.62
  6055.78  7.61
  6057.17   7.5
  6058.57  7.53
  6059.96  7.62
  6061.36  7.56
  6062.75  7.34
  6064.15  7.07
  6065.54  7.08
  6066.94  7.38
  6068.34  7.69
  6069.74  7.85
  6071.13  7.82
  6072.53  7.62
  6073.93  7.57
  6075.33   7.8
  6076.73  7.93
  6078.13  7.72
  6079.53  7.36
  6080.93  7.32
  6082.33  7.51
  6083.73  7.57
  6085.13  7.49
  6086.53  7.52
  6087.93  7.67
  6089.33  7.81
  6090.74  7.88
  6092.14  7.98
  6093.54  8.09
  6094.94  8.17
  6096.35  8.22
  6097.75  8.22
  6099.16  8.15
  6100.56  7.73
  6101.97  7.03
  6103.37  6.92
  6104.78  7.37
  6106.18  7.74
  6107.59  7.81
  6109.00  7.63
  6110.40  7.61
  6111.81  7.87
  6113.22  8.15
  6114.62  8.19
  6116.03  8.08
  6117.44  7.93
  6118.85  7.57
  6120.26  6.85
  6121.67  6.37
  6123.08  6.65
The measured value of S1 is 0.23 mag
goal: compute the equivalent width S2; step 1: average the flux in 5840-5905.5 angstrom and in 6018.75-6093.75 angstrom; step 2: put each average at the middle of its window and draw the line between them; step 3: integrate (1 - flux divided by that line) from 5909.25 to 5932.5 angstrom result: 2.6 angstrom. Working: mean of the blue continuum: 4.99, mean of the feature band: 4.97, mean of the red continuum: 7.34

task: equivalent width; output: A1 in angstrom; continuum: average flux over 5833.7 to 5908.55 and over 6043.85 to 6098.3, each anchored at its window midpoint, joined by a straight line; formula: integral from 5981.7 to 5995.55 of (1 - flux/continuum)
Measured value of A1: 1.09 angstrom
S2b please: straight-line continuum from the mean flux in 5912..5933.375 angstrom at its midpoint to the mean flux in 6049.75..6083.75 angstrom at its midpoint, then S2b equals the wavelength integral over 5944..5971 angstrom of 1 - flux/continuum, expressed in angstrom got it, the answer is 0.52 angstrom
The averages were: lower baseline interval 5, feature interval 5.51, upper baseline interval 7.55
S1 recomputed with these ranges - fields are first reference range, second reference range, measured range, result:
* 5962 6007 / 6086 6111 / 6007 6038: -0.03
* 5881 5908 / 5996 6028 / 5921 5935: -0.19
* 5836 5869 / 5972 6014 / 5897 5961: 0.24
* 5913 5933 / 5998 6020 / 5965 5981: 0.03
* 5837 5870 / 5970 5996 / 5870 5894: 0.47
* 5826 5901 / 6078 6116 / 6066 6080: -0.02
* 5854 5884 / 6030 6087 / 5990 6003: 0.06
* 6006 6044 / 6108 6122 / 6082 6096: -0.05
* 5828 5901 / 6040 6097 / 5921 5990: 0.15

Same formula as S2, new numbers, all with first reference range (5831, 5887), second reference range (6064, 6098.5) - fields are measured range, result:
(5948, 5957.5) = 2.04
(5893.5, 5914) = 7.94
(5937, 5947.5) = 1.17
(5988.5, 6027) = 3.53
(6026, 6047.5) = 0.96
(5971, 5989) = 3.05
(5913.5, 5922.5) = 2.13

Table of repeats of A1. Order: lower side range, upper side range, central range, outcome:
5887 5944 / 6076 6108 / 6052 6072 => -1.03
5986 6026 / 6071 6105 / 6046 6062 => -0.83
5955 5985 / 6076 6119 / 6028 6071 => -2.24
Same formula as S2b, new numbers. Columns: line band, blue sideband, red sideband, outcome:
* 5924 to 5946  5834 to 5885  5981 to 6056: 2.9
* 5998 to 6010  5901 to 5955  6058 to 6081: 0.2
